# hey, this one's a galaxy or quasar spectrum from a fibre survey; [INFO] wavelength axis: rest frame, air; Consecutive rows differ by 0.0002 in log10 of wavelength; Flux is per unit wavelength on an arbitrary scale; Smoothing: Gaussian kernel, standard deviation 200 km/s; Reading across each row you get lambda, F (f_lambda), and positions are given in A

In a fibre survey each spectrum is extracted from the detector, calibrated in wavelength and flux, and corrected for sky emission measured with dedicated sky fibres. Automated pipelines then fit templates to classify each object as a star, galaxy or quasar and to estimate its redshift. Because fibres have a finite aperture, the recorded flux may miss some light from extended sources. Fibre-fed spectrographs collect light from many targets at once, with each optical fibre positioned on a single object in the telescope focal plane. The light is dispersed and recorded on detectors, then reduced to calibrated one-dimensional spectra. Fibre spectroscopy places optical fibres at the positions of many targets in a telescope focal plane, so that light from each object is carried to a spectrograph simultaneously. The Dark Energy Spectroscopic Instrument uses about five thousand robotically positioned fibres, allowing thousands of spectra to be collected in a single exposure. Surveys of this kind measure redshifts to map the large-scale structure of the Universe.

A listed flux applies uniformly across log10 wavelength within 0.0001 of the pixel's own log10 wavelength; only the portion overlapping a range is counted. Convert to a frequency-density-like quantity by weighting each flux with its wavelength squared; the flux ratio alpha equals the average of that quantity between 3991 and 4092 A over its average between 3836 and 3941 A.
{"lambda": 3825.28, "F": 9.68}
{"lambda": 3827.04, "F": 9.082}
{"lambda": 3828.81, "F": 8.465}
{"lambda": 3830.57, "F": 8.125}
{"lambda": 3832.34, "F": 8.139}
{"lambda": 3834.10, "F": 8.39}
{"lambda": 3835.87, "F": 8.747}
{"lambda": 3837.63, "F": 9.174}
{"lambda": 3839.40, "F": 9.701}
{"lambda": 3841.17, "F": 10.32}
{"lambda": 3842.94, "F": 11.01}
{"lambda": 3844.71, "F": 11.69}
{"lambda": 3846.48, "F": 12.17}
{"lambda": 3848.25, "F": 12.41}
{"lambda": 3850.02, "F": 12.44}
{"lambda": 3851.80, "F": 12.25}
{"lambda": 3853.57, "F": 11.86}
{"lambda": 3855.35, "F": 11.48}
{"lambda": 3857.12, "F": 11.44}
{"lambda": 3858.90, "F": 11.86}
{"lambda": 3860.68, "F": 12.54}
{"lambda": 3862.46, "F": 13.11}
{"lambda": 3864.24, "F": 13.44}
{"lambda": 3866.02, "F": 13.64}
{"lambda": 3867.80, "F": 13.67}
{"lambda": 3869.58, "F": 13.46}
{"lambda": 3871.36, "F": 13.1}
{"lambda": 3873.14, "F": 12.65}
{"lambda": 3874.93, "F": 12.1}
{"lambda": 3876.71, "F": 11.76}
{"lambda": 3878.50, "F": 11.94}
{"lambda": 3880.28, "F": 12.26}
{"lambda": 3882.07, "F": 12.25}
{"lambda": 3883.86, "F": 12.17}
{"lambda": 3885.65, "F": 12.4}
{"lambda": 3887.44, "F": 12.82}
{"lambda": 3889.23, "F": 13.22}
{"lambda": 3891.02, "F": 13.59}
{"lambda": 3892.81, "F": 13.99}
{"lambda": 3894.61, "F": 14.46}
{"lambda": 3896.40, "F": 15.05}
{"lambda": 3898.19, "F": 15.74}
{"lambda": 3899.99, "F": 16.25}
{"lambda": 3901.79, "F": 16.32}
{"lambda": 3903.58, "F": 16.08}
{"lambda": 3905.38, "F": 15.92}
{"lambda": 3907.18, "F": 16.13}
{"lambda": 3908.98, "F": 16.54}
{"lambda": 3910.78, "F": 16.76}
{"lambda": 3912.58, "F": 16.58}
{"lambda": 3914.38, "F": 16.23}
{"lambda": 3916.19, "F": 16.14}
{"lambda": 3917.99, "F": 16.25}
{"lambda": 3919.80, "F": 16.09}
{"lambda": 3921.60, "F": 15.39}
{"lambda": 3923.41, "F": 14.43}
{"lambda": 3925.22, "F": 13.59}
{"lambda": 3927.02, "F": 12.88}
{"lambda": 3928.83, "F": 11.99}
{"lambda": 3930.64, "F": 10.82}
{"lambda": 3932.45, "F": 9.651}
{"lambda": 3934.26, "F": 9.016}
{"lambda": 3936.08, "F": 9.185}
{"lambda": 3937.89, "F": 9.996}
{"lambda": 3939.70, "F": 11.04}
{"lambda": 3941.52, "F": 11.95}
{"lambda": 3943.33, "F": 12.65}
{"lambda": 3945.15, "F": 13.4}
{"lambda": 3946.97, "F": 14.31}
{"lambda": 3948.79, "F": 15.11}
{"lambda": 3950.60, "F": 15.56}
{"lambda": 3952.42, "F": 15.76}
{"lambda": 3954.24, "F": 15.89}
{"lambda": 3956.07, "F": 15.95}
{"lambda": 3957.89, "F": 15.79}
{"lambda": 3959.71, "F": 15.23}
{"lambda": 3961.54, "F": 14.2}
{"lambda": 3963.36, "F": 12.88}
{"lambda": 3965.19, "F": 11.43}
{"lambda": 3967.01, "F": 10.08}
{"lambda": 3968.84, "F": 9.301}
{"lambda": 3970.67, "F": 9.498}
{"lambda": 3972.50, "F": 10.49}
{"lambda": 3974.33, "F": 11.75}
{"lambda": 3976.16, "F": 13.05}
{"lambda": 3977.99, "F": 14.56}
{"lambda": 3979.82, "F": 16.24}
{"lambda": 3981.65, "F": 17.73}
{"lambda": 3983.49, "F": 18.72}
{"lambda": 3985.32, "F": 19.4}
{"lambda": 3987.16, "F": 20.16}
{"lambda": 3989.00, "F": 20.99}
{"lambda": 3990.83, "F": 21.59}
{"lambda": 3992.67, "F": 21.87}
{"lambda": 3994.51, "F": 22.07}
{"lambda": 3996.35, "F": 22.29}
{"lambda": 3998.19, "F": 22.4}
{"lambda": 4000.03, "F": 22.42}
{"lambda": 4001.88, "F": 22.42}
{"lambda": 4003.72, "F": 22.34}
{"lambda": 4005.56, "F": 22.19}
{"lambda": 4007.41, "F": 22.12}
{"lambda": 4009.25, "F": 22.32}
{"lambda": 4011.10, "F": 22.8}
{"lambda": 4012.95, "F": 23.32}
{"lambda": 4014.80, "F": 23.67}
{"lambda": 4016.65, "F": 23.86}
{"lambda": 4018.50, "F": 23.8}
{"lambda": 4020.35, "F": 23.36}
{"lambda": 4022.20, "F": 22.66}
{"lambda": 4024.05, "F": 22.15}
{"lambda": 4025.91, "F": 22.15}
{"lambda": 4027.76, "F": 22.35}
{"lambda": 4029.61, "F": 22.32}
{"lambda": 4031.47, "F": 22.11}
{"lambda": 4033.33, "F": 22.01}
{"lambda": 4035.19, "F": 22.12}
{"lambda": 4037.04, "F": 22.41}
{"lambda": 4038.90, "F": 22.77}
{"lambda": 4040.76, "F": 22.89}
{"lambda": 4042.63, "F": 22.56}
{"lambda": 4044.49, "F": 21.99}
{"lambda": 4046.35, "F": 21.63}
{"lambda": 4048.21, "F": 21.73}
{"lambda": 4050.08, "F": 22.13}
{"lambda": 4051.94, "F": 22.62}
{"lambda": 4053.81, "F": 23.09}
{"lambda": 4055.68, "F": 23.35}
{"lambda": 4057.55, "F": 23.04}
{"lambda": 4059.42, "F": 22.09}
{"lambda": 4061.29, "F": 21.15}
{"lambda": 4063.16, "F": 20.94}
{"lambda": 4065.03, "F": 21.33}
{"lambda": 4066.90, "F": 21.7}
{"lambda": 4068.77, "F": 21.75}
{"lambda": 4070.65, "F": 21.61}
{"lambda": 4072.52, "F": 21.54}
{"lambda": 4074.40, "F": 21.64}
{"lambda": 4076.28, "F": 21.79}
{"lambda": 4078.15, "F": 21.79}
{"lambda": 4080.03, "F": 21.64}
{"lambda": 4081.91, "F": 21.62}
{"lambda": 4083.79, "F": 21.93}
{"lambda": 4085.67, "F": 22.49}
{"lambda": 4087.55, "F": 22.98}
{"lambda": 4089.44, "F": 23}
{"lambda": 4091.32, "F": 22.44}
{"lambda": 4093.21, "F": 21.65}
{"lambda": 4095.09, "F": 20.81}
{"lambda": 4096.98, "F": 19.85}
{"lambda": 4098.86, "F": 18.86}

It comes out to 1.8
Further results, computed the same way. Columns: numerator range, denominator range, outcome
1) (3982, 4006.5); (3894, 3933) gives 1.48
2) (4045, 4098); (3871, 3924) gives 1.65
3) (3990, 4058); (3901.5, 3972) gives 1.72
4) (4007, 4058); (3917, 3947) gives 1.91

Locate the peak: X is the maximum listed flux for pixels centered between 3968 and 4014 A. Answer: 23.32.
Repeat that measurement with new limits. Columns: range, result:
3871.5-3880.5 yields 12.65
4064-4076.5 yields 21.79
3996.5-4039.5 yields 23.86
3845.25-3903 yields 16.32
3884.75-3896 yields 14.46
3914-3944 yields 16.25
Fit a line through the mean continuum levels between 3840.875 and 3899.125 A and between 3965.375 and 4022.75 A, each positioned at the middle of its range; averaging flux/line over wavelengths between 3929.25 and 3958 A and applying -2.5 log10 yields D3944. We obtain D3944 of 0.29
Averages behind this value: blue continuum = 12.7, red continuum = 19.2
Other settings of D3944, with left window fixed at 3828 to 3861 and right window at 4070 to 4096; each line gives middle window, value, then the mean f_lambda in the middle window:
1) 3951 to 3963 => 0.04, 15.3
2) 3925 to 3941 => 0.34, 10.8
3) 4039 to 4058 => -0.11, 22.5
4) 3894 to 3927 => -0.15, 15.7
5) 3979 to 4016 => -0.19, 21.4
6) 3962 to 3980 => 0.37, 11.8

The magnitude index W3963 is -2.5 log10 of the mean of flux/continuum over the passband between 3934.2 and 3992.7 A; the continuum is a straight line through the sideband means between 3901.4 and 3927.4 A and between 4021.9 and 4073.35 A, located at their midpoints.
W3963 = 0.26 mag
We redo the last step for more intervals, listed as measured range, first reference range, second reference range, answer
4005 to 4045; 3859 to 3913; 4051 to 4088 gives -0.133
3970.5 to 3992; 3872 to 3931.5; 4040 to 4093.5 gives 0.101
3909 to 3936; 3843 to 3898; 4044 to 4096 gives 0.086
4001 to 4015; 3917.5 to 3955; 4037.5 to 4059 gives -0.182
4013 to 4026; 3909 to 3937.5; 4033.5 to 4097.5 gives -0.197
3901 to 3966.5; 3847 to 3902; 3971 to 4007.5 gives 0.142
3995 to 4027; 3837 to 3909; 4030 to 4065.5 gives -0.123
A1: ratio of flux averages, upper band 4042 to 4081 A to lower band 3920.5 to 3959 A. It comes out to 1.68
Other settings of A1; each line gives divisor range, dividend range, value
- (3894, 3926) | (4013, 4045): 1.44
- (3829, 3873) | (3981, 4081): 1.93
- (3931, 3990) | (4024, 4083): 1.60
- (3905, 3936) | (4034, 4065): 1.57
